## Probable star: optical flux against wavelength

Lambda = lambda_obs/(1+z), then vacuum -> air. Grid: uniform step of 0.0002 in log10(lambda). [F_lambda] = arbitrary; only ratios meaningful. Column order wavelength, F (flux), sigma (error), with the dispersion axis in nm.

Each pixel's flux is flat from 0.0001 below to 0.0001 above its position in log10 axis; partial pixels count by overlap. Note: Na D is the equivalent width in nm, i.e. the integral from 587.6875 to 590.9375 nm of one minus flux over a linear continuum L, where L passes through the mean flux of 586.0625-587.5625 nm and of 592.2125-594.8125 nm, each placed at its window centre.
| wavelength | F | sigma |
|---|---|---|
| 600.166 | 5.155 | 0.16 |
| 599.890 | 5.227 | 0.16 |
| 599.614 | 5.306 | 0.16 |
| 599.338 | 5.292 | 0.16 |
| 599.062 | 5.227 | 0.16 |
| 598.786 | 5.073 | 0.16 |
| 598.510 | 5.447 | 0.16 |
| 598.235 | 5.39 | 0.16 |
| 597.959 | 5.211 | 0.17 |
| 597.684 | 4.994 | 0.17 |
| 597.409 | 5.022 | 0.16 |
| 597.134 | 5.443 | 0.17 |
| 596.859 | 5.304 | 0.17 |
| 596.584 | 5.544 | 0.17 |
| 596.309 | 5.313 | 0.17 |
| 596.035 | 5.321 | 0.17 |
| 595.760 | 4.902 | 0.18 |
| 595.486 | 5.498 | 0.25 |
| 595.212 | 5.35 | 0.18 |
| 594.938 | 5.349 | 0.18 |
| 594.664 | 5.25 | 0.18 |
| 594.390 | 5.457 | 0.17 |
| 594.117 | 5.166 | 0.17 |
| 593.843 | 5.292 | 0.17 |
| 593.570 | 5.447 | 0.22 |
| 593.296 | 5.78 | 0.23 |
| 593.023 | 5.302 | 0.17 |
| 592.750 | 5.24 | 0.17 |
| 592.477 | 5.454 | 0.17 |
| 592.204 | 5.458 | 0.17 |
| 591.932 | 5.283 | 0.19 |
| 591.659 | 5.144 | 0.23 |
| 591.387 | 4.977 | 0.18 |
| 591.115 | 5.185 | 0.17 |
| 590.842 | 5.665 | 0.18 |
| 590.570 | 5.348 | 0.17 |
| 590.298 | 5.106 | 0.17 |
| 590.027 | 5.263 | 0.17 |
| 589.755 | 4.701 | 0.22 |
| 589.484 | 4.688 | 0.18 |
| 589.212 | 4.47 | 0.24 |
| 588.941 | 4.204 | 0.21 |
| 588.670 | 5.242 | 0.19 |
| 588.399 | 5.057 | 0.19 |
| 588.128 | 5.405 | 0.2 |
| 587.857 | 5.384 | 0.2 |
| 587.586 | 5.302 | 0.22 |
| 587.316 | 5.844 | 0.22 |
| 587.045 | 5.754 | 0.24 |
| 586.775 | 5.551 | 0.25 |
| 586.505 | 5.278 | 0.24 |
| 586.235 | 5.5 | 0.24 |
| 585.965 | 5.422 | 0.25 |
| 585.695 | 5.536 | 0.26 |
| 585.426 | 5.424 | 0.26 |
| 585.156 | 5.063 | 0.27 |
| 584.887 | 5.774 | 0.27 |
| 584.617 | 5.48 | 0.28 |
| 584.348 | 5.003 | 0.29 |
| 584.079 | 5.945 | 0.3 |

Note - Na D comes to 0.27 nm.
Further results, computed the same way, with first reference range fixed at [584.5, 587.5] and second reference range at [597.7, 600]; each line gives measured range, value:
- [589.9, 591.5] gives 0.046 nm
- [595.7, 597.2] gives -0.004 nm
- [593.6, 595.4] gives 0.006 nm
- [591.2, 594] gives 0.024 nm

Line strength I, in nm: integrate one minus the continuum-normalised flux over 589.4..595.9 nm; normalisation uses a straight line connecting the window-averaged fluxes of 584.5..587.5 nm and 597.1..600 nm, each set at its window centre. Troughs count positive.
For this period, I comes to 0.11 nm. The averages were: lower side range 5.51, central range 5.27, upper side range 5.23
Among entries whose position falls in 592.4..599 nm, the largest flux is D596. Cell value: 5.78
